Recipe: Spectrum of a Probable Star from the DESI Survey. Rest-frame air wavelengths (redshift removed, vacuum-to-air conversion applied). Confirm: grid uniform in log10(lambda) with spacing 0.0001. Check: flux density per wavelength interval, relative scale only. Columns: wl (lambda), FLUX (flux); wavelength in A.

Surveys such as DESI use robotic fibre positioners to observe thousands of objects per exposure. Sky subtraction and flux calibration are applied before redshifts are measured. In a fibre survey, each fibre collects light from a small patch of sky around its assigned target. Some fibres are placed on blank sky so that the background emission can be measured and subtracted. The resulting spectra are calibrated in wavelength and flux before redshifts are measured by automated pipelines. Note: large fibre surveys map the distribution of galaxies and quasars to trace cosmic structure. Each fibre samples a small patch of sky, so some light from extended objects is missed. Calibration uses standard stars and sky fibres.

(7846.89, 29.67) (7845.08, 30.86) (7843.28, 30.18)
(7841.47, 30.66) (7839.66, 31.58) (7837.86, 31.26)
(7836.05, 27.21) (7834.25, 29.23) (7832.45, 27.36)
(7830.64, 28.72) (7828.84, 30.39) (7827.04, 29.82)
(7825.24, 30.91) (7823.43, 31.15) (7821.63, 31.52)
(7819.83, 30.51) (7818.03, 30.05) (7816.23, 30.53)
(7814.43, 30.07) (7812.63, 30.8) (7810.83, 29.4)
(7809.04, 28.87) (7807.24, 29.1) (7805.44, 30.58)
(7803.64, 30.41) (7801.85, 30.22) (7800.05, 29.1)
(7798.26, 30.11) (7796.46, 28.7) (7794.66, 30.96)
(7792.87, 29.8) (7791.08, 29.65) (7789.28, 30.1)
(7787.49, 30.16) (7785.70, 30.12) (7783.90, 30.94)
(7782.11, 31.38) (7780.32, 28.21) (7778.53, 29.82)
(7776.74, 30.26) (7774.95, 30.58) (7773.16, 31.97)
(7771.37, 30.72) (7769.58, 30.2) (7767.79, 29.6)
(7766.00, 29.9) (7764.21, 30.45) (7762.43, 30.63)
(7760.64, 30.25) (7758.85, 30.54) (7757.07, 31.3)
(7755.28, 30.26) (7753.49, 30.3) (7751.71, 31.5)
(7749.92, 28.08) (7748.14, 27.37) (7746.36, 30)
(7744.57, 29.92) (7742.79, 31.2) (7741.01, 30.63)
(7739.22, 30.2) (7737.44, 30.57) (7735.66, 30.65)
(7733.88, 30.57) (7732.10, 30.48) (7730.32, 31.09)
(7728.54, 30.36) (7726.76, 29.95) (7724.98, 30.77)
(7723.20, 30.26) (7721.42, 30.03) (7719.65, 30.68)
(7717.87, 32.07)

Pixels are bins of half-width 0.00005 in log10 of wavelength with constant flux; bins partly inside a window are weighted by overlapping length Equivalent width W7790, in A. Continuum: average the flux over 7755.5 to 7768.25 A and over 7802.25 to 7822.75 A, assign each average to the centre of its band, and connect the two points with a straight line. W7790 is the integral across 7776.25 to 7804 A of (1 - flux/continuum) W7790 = 0.27 A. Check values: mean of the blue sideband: 30.4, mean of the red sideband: 30.2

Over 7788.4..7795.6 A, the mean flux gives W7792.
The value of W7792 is 30.1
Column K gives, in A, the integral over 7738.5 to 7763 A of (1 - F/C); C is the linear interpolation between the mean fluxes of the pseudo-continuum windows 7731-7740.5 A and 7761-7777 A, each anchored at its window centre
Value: 0.3 A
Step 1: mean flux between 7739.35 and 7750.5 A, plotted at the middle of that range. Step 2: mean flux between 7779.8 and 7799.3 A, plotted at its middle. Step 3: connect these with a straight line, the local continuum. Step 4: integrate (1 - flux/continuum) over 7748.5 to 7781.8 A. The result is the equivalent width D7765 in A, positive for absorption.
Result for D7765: -0.5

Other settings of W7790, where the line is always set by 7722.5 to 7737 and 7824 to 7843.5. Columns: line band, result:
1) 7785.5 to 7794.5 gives 0.0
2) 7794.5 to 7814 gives 0.1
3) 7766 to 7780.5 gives 0.0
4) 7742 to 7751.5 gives 0.3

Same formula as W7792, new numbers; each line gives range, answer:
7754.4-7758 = 30.8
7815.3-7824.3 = 30.8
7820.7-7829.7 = 30.8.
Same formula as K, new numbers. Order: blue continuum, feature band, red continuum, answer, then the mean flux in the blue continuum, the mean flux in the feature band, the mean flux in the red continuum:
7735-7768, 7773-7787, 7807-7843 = -0.10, 30.2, 30.3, 30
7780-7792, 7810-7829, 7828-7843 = -0.46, 30.2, 30.5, 29.6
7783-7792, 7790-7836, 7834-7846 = 0.48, 30.2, 29.9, 30.2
